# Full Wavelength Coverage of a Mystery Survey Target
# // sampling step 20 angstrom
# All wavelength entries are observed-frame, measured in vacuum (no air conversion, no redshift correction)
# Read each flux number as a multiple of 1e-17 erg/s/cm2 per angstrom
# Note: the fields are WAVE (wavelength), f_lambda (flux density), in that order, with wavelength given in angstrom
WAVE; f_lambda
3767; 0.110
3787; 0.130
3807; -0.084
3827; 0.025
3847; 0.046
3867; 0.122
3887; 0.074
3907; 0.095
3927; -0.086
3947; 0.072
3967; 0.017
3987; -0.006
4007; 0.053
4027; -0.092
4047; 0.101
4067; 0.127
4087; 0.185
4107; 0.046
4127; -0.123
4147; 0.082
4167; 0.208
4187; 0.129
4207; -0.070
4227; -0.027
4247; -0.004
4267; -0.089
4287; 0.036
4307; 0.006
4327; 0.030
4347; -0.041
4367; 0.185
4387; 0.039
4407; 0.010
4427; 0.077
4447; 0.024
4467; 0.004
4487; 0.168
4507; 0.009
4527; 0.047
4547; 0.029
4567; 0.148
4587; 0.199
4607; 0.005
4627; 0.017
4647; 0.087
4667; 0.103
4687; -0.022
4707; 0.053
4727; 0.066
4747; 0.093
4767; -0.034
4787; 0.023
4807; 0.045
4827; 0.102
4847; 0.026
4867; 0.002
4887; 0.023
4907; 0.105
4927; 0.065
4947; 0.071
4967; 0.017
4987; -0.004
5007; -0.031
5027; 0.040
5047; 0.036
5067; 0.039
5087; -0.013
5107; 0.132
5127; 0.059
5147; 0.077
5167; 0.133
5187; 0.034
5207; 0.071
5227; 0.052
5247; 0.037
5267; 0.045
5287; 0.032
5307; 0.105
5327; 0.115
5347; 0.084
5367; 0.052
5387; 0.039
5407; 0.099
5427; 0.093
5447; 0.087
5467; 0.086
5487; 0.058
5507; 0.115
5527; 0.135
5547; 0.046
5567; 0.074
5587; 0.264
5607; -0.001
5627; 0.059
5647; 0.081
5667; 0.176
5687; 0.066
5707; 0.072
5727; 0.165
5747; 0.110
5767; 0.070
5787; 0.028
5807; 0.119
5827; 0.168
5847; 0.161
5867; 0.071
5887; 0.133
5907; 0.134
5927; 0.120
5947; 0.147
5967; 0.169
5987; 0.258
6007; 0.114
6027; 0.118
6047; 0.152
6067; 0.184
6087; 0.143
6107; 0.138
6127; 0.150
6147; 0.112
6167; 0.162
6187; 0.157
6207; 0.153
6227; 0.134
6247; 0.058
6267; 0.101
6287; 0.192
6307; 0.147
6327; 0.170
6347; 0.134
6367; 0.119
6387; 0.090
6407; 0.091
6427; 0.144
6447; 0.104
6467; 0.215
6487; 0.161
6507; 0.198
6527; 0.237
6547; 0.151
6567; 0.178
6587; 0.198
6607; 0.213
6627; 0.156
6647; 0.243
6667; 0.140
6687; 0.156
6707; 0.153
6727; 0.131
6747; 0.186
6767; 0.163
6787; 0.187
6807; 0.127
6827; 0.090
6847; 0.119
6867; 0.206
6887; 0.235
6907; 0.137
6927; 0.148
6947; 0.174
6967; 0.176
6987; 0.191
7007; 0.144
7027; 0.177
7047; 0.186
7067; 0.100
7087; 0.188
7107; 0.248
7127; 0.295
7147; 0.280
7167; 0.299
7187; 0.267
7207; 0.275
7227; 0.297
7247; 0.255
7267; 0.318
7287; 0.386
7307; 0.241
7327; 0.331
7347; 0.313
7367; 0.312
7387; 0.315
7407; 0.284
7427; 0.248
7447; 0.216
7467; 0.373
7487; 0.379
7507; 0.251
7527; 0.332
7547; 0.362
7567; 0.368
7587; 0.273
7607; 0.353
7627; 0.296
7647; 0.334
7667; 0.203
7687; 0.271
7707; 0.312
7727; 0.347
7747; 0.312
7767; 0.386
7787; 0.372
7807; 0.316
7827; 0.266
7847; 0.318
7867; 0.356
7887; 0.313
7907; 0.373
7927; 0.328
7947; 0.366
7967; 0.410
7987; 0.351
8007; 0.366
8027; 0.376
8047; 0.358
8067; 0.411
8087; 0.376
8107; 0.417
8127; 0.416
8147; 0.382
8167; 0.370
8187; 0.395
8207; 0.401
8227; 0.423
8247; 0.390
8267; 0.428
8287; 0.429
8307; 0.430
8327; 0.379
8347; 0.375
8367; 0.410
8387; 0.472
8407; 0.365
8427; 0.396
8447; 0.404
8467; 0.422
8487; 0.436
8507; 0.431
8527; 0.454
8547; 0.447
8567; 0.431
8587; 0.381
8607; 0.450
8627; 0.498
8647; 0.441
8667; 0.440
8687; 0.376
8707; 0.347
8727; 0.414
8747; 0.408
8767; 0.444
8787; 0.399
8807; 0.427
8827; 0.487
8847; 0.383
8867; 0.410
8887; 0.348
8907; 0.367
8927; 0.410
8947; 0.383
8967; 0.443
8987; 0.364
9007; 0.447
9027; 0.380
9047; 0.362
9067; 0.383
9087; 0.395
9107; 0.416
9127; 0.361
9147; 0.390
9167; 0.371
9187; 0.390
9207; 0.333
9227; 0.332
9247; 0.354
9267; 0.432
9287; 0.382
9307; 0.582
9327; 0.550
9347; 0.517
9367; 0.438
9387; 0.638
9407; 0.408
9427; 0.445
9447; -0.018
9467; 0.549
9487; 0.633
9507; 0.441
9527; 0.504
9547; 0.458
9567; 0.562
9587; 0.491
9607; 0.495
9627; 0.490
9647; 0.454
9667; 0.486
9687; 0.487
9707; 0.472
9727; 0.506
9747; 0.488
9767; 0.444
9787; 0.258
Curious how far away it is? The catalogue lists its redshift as 0.781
